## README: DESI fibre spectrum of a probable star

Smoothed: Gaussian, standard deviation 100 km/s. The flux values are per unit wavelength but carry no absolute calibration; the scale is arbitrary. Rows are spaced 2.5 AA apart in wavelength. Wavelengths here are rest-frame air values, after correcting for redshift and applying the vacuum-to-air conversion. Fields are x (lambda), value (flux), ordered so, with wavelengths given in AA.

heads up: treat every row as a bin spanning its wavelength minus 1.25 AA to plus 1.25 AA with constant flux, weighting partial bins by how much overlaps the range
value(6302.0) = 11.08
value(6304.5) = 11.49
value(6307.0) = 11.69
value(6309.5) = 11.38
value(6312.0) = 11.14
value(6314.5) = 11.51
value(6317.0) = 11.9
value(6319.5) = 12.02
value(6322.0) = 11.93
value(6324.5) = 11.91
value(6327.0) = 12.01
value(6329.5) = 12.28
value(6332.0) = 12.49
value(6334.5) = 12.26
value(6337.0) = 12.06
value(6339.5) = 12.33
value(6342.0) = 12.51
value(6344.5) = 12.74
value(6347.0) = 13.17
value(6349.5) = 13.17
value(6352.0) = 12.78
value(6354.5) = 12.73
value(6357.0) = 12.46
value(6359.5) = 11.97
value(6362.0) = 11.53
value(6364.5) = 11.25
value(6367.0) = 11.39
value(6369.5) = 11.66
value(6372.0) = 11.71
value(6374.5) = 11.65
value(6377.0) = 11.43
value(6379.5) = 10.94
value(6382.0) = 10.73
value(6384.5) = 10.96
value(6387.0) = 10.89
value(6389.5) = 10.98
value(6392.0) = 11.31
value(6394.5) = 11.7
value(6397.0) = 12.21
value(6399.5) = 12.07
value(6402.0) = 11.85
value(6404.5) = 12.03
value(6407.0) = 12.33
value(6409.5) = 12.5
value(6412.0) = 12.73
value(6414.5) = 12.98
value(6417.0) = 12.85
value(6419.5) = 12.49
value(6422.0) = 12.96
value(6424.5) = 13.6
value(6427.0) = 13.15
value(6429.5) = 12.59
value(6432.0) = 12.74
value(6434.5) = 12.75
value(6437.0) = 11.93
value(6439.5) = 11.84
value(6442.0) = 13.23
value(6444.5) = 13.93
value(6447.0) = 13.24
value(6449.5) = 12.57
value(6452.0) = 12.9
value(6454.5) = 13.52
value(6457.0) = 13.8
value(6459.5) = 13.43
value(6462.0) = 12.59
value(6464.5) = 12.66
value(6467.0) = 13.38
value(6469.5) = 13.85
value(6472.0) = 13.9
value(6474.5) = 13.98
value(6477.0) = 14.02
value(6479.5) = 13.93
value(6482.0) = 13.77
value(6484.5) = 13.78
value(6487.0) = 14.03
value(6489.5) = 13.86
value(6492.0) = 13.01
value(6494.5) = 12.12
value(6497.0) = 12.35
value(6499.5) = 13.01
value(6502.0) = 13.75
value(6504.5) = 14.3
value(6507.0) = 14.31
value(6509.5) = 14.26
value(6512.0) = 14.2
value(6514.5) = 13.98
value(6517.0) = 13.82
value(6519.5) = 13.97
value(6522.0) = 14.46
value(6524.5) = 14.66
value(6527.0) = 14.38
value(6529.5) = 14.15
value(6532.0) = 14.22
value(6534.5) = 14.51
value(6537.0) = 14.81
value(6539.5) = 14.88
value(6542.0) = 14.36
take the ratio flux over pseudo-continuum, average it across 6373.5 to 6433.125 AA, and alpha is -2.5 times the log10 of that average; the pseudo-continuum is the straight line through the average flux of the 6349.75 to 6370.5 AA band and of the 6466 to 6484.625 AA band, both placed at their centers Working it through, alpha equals 0.057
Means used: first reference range 12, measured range 12.1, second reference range 13.8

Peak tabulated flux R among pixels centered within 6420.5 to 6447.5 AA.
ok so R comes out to 13.93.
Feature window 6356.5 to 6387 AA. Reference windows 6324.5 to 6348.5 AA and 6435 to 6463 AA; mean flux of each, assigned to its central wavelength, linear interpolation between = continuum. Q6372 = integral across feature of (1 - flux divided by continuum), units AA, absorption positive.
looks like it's 2.8 AA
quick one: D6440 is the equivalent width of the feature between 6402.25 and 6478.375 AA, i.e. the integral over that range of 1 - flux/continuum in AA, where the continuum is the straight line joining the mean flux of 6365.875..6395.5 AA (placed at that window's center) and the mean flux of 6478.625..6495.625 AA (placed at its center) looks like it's -2.9 AA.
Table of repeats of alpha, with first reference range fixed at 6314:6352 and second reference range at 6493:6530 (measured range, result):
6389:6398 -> 0.11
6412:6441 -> 0.03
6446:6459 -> 0.01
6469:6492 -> -0.02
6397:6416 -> 0.05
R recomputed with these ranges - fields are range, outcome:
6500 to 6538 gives 14.81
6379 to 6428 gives 13.6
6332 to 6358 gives 13.17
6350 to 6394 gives 12.78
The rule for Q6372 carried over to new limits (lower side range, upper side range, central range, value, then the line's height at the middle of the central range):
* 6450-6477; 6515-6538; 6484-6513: 0.7 AA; 13.9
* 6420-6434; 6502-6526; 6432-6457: 0.6 AA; 13.2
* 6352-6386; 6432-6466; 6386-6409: 0.7 AA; 12.1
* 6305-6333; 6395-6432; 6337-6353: -0.9 AA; 12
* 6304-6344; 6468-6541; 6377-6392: 2.0 AA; 12.6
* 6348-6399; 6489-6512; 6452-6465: -0.3 AA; 12.9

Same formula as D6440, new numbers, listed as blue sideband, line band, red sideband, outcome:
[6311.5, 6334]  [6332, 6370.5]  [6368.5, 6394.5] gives -2.2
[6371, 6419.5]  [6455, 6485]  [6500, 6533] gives -0.7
